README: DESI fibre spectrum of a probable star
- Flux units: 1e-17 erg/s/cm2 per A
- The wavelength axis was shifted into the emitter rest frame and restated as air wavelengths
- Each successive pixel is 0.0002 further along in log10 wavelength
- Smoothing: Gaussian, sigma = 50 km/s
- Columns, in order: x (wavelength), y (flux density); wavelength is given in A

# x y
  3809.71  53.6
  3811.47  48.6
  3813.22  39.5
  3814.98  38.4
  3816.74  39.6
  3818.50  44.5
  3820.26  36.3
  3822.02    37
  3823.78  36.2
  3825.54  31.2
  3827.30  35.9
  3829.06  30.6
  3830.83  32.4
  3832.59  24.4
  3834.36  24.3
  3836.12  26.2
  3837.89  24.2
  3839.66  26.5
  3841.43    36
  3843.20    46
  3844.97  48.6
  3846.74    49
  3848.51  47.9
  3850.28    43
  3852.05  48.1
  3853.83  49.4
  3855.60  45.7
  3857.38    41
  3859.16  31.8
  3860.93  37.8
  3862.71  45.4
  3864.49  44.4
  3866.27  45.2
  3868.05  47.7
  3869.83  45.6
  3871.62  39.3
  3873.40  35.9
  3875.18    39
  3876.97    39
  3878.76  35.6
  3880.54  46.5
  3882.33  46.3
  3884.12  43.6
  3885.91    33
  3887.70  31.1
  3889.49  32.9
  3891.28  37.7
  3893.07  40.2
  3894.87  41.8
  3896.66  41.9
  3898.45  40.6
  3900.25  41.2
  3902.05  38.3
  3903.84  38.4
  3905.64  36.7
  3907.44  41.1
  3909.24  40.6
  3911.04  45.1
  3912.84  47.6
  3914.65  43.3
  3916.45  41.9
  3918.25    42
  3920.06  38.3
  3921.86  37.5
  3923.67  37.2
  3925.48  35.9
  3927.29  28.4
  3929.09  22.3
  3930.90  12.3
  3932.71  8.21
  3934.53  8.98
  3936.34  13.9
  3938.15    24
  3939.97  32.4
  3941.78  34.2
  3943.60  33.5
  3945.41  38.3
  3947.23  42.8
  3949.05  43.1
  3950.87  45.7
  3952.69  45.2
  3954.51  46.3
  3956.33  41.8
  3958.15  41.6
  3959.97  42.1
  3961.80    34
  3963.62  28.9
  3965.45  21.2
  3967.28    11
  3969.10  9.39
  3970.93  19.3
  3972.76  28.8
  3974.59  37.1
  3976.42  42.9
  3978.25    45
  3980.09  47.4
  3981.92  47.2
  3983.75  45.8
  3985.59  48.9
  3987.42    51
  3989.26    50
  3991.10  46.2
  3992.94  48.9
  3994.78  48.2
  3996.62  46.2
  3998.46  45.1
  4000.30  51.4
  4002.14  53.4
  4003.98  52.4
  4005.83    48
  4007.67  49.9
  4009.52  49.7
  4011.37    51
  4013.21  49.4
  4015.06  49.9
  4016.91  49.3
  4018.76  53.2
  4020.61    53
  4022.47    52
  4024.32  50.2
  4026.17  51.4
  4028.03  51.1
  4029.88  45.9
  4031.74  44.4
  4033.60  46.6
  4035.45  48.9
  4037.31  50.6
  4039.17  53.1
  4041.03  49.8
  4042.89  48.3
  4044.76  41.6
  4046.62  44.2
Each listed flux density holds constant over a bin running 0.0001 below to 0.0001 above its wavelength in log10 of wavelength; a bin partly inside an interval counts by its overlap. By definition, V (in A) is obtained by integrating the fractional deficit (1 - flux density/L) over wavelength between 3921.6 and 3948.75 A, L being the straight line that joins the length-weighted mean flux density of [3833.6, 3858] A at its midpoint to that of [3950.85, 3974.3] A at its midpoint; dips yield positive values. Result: 4.9 A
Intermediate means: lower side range 39.8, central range 27.4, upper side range 31.5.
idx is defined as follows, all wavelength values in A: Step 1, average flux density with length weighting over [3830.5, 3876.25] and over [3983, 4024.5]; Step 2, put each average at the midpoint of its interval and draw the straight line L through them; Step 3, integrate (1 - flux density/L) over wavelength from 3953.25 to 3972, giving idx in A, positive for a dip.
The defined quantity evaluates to 6.79 A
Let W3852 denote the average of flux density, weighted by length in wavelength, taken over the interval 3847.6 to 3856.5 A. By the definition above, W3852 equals 46.8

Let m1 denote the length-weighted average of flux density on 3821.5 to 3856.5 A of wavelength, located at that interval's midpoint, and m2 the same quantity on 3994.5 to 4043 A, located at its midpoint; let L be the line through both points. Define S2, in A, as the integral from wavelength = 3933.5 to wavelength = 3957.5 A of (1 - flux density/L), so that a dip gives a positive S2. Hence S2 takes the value 5.5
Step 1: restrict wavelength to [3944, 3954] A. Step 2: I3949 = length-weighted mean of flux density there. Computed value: 42.7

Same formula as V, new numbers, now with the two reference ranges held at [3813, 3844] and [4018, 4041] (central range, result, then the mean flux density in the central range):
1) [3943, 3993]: 7.20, 38.6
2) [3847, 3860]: -3.08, 44.1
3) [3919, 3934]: 5.17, 27.2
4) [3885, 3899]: 0.55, 37.3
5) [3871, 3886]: -0.97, 40.2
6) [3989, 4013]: -0.78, 49.3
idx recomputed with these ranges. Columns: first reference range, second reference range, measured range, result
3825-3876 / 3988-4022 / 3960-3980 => 7.7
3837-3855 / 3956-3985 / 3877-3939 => 4.9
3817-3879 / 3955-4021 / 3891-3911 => 0.0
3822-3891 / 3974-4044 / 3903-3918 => 0.1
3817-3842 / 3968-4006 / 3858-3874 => -3.2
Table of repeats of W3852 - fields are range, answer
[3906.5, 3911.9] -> 42.2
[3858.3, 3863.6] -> 38.4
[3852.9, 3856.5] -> 47.5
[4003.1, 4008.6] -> 50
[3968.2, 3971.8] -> 14.3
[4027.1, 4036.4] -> 47.4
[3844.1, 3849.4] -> 48.5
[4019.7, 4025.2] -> 51.7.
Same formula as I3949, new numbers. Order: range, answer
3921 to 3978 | 30.8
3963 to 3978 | 25.6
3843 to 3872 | 44.5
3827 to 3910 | 39.1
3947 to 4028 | 43.7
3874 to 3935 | 36.5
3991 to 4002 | 48.2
